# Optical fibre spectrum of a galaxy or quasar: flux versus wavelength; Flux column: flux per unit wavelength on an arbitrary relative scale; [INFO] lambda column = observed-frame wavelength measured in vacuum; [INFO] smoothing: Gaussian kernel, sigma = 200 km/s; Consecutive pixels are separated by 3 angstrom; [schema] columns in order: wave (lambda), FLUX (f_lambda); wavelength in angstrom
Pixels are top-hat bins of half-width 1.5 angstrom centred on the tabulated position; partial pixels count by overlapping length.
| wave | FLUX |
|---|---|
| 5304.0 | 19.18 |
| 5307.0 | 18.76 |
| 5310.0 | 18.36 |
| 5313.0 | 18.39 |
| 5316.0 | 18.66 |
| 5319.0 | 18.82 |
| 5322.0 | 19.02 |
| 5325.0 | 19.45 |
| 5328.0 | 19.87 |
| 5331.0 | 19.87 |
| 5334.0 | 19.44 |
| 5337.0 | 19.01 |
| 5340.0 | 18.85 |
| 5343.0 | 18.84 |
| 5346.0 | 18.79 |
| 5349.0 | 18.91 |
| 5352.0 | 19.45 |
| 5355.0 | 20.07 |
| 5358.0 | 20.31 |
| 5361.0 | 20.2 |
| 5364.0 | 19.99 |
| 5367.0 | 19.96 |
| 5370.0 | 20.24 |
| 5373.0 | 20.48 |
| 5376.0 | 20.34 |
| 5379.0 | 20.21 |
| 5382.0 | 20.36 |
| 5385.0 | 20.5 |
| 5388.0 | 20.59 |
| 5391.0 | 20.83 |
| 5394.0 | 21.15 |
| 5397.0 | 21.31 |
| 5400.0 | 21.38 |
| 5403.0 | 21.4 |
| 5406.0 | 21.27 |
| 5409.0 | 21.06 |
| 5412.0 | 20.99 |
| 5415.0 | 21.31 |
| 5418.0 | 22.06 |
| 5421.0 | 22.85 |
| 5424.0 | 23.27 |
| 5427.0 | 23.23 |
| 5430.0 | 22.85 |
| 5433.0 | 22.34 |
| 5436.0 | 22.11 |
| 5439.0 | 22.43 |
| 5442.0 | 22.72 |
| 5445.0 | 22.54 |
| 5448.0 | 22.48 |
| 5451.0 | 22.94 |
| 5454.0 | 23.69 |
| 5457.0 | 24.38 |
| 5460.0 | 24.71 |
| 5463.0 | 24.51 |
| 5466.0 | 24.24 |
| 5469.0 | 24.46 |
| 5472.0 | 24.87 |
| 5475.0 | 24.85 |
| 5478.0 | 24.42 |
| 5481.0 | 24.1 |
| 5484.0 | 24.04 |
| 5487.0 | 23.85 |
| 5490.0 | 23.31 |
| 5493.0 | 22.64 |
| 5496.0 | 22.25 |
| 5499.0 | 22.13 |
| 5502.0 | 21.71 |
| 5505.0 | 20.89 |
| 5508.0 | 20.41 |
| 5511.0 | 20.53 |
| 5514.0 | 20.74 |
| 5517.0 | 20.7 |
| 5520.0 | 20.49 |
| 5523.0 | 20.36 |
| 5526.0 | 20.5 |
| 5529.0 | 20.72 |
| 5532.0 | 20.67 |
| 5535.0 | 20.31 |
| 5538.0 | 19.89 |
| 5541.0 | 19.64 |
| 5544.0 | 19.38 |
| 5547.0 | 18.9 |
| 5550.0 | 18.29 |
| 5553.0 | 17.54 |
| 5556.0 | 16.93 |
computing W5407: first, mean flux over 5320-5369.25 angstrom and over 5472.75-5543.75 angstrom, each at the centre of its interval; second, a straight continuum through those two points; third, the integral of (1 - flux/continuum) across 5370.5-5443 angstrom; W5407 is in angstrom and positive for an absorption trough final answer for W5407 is -4.2 angstrom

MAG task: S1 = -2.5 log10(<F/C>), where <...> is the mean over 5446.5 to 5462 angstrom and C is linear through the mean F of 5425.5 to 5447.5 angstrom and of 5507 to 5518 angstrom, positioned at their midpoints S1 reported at -0.07 mag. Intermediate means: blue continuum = 22.6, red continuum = 20.6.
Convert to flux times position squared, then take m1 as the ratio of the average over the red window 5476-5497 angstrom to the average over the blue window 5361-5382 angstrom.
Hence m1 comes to 1.22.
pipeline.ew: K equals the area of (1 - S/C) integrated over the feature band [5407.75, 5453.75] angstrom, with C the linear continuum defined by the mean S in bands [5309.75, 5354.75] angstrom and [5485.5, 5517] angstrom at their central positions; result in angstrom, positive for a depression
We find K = -3.8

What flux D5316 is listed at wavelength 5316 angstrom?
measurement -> 18.66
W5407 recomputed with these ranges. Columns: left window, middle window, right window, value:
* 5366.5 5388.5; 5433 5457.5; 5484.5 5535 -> -2.27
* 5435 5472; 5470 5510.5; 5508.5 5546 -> -1.95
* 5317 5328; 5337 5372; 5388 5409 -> 0.76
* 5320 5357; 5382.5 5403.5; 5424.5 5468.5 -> 0.32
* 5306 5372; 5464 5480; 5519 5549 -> -3.81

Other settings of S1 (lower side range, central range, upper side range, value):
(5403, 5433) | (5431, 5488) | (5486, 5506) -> -0.07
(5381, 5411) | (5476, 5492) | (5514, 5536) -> -0.16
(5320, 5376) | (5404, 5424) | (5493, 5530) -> -0.08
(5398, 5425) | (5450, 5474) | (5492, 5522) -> -0.13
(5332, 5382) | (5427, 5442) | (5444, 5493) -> 0.01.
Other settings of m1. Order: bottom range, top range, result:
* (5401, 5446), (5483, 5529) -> 1.00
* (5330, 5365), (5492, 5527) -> 1.15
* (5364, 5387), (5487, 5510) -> 1.13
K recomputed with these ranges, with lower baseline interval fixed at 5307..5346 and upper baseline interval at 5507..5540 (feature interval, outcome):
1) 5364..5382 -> -0.8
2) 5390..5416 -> -2.1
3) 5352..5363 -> -0.5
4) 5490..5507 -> -1.4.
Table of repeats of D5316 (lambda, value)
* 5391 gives 20.83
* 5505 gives 20.89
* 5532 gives 20.67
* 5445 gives 22.54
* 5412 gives 20.99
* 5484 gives 24.04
